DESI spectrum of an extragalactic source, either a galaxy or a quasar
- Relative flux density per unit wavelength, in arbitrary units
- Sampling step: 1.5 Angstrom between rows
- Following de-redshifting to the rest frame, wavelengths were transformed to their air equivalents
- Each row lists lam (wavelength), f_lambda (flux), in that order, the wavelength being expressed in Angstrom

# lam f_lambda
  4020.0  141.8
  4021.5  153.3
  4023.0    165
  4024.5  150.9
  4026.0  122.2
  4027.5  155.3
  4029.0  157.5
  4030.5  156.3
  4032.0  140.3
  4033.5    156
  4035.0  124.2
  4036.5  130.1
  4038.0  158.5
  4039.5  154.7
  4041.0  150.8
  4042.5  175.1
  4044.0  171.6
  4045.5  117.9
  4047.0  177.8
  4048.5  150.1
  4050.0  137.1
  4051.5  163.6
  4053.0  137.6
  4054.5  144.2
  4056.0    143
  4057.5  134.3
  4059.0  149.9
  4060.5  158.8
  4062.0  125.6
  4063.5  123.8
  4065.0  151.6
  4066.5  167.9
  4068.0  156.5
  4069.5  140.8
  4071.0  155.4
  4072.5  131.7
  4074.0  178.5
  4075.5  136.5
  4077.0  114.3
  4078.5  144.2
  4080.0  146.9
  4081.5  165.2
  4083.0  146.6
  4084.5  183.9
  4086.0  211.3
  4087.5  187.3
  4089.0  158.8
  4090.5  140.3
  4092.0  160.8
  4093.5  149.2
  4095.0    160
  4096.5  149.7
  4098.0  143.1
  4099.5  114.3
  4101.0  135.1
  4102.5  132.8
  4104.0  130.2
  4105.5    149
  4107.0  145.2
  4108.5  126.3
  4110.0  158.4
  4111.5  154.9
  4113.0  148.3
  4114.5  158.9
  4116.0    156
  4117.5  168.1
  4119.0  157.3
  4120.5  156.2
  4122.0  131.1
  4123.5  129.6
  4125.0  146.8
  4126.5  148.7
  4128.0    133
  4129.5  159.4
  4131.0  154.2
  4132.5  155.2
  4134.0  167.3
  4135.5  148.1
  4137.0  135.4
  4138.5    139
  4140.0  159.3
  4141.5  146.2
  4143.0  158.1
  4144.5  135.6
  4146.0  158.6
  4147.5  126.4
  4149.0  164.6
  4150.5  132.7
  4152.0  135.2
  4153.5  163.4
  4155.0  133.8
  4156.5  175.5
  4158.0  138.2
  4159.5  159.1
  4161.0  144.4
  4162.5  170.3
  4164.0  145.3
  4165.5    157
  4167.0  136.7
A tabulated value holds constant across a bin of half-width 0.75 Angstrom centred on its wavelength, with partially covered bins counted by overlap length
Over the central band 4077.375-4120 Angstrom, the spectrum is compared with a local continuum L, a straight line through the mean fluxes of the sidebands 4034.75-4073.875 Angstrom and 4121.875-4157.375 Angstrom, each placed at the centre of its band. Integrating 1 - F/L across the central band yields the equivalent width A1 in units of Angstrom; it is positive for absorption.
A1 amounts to -1.4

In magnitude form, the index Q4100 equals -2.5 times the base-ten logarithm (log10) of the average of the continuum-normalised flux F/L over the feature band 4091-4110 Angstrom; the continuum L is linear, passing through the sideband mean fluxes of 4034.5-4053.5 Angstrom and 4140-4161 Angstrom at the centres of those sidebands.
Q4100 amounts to 0.06 mag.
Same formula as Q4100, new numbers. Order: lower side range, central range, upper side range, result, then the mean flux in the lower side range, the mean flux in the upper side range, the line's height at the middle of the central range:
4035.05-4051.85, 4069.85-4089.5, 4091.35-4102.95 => -0.09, 152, 143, 146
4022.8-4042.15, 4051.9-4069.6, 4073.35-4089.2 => 0.08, 148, 161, 156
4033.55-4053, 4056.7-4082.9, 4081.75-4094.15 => 0.10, 151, 167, 161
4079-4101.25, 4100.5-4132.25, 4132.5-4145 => 0.04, 157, 149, 153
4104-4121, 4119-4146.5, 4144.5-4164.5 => 0.02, 152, 149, 150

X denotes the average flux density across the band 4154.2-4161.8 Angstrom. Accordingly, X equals 150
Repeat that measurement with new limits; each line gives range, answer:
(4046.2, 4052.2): 157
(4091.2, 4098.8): 152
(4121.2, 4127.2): 139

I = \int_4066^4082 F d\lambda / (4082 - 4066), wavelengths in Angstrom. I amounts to 148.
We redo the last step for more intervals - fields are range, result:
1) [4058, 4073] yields 146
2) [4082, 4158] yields 150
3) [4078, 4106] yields 153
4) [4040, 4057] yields 151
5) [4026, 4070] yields 148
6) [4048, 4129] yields 149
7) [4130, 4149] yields 149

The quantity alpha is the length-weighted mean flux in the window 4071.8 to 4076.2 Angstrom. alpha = 149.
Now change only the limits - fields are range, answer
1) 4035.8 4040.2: 148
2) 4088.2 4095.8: 154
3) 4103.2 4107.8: 141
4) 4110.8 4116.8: 155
